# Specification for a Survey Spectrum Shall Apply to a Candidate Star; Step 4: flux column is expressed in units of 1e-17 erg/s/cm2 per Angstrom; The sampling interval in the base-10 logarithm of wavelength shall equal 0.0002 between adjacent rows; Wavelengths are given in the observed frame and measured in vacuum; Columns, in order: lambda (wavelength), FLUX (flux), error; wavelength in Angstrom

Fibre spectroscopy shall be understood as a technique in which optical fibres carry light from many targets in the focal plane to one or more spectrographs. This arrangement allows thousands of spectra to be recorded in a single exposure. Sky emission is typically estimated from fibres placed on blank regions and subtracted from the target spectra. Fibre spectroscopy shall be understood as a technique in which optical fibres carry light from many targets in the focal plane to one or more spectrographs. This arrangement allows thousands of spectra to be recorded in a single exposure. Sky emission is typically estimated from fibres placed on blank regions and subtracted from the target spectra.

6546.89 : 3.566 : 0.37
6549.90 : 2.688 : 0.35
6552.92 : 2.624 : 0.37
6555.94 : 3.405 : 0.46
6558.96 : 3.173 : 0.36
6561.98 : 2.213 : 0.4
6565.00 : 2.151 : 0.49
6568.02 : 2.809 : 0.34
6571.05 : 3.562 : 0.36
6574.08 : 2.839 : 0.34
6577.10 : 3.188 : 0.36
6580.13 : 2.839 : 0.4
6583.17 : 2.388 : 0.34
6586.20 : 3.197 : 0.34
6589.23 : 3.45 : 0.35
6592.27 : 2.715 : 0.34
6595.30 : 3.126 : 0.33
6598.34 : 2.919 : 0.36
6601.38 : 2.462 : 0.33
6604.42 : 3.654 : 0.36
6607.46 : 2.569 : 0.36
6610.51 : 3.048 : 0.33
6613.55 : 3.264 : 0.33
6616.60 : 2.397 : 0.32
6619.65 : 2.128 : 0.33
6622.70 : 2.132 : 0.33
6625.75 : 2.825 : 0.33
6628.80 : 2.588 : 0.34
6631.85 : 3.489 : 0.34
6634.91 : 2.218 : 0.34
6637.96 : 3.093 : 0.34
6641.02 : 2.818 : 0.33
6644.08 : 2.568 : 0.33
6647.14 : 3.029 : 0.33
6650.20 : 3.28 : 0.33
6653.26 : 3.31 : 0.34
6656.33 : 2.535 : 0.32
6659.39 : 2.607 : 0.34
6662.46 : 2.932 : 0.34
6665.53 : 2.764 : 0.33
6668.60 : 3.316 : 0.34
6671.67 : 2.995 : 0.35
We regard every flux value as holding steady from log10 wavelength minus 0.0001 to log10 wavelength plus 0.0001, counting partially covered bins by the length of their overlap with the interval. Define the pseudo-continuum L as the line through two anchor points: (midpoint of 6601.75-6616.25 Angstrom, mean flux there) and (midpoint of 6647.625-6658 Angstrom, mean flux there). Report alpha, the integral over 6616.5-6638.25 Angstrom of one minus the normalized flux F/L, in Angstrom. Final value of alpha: 3.1 Angstrom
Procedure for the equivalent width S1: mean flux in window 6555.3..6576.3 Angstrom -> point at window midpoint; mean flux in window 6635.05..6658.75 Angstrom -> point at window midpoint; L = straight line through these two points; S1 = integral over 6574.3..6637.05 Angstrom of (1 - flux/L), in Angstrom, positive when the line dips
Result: 1.1 Angstrom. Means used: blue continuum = 2.87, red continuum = 2.89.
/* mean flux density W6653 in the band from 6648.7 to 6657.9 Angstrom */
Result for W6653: 3.04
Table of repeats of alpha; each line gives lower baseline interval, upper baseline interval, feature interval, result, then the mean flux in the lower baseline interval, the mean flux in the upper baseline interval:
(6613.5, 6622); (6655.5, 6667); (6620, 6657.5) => -3.4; 2.43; 2.72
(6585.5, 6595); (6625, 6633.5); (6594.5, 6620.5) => 1.7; 3.12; 2.97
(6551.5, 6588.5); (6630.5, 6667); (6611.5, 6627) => 1.7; 2.88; 2.88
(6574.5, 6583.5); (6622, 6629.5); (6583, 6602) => -1.2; 2.86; 2.55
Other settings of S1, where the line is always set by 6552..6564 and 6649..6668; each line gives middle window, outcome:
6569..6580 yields -1.1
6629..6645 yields 0.4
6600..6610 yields -0.1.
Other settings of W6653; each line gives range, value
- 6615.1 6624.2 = 2.22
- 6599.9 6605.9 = 3.06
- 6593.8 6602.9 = 2.83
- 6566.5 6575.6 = 3.07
